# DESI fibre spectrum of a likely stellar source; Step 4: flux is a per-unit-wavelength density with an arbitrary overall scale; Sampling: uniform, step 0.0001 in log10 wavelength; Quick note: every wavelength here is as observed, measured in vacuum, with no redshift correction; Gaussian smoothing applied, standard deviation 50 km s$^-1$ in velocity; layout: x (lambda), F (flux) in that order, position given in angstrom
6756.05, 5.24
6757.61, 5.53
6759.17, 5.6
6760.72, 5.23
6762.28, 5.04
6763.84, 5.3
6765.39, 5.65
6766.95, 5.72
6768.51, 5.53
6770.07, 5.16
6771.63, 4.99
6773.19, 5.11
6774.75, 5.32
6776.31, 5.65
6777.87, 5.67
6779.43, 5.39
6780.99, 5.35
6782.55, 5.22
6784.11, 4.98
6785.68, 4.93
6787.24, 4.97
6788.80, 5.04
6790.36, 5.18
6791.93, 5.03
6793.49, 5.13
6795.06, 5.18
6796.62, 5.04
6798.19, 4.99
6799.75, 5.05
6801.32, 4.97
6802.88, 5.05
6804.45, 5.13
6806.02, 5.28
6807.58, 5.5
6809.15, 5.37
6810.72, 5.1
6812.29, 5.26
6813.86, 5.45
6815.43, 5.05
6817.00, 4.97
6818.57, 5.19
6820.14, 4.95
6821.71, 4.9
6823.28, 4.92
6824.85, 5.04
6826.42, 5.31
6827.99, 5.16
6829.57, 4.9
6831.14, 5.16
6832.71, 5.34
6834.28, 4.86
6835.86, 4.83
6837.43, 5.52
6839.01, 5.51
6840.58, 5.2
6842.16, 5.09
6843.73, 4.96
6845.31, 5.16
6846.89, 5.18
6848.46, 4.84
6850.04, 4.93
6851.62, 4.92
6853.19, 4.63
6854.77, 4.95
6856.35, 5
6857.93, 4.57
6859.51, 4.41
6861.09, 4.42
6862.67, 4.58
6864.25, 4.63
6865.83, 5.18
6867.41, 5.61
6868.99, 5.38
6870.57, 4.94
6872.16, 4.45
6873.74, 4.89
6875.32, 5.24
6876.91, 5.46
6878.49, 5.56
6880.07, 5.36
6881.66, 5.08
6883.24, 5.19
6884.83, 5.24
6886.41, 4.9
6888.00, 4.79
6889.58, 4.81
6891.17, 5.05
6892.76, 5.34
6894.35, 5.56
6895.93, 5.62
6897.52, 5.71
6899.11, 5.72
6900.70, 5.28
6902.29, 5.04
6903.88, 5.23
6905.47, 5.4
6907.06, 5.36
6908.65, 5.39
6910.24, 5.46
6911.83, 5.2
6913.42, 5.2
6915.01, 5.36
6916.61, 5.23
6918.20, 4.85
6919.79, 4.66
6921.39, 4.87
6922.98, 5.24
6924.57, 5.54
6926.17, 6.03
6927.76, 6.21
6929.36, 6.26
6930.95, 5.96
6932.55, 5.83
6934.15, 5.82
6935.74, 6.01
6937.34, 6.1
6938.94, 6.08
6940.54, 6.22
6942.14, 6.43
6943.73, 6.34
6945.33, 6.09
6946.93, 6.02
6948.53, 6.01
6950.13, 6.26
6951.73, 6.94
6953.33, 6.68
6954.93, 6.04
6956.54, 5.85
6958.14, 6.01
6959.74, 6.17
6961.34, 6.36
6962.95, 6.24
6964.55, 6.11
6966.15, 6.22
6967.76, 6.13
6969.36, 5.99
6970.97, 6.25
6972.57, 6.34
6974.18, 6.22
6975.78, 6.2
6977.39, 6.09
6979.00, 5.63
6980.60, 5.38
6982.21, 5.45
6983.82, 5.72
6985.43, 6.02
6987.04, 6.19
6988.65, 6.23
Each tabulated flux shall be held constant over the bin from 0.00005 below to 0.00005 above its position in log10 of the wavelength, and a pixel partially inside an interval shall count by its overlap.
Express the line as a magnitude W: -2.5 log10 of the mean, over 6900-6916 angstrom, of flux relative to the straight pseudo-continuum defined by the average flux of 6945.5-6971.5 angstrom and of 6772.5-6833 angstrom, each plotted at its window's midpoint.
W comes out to 0.11 mag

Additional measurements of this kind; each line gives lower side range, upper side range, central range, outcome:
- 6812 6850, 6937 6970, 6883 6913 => 0.09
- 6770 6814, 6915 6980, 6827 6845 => 0.06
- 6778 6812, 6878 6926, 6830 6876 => 0.05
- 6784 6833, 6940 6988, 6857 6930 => 0.09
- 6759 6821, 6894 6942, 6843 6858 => 0.09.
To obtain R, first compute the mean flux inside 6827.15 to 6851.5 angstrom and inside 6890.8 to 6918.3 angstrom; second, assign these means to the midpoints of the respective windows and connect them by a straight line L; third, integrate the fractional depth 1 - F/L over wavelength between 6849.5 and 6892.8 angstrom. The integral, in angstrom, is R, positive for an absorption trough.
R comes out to 2.1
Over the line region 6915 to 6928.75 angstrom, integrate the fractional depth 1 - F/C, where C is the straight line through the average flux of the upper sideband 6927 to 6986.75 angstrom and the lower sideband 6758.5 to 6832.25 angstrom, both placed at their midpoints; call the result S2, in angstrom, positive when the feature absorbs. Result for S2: 1.3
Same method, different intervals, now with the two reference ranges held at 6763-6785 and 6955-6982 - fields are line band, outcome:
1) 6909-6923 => 1.8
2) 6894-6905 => 0.7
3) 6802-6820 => 0.9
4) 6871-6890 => 2.2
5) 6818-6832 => 1.2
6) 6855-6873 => 2.7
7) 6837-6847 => 0.7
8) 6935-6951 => -0.5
